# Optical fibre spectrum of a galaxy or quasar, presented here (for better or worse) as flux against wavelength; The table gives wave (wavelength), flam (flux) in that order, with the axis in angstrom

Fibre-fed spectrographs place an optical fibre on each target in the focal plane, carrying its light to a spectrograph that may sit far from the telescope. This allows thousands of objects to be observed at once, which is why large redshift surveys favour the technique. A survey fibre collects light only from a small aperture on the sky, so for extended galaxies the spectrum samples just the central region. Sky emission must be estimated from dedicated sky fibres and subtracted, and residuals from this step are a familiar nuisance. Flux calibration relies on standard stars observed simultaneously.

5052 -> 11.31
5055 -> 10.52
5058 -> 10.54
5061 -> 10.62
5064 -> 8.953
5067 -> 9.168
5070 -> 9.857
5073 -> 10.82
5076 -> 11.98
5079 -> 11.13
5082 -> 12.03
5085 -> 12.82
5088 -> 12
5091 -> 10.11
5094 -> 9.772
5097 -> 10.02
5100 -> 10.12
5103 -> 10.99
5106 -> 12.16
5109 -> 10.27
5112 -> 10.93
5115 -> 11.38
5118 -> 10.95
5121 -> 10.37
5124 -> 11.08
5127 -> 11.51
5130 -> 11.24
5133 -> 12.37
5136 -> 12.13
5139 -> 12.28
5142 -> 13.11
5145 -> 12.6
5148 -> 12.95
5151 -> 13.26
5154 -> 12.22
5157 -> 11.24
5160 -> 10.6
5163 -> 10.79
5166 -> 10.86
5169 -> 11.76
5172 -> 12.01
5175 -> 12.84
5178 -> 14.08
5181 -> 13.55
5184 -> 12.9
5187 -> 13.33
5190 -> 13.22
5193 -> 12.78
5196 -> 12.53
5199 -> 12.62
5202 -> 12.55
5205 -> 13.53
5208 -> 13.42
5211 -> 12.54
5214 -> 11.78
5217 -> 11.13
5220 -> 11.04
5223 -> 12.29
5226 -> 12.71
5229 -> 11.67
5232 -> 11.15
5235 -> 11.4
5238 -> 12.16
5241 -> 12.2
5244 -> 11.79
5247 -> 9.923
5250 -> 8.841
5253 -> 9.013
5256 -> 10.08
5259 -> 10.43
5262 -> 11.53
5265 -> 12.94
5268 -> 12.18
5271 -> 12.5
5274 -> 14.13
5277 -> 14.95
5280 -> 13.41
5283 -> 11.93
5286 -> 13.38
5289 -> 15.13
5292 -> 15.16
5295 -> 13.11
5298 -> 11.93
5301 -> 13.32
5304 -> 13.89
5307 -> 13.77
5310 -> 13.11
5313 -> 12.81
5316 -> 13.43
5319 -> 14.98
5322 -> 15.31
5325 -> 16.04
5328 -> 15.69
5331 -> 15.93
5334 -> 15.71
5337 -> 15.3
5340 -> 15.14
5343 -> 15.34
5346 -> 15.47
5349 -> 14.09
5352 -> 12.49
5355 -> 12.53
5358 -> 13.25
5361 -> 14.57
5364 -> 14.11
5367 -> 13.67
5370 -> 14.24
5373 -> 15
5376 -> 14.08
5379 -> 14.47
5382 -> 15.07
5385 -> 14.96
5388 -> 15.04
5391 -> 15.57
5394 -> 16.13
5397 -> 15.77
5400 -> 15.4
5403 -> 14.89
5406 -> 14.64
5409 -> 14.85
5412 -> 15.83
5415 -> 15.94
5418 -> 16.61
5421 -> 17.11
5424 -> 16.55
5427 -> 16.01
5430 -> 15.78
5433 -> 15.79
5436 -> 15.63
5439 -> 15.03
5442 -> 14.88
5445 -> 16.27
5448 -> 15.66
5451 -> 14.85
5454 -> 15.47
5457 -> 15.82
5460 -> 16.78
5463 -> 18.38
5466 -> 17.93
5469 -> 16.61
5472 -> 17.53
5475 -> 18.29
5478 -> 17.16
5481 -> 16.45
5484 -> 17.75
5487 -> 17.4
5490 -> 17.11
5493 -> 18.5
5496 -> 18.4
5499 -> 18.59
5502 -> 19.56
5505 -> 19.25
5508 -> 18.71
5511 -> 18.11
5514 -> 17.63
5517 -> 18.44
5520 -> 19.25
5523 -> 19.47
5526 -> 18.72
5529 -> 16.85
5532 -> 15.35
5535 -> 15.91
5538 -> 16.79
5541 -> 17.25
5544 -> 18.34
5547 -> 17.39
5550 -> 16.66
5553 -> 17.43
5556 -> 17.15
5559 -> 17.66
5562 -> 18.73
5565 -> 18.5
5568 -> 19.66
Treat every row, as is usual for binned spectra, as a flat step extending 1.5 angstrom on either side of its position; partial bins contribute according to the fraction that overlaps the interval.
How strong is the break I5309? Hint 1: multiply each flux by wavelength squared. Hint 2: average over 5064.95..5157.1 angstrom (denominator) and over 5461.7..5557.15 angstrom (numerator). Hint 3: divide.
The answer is 1.81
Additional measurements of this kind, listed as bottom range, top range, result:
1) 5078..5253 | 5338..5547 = 1.53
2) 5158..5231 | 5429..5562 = 1.57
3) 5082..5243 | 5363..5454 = 1.41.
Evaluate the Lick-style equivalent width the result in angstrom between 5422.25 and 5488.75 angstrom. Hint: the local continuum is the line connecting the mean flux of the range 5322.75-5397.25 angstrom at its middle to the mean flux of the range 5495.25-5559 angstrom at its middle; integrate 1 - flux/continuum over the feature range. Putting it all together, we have 0.3 angstrom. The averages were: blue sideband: 14.8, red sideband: 17.9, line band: 16.5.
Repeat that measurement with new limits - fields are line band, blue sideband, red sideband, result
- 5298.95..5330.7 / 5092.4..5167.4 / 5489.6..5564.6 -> 0.4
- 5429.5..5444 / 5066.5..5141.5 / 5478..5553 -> 1.0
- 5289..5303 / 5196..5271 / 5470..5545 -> -0.6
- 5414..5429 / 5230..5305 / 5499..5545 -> -0.7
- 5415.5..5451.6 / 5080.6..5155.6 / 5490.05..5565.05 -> 1.3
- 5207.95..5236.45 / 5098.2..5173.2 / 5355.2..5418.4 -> 1.9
